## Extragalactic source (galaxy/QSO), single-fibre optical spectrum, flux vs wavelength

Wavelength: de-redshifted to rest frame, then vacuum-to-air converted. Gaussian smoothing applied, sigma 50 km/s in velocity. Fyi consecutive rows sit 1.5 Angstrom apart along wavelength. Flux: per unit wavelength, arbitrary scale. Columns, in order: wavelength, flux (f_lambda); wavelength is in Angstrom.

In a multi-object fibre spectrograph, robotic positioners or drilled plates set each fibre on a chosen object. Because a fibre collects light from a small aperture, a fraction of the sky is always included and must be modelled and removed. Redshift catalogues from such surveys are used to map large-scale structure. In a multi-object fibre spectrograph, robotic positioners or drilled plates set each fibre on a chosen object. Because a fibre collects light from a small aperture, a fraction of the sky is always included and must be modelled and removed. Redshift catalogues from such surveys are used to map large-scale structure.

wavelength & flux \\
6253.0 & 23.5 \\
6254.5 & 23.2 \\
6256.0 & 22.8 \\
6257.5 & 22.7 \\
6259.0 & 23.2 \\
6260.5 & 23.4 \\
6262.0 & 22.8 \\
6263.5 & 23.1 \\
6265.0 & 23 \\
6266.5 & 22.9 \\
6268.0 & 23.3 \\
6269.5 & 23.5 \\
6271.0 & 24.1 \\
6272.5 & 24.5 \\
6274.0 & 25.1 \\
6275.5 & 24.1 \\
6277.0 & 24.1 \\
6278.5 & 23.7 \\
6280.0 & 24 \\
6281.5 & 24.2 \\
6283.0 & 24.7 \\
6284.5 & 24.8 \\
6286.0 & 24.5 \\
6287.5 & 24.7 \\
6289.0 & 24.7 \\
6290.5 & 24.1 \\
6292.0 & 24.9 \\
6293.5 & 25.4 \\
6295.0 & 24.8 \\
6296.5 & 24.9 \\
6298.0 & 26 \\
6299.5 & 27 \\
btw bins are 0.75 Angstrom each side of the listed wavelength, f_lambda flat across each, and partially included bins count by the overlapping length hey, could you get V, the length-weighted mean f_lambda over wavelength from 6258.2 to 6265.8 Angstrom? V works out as 23.1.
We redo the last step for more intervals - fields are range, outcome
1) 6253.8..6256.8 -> 23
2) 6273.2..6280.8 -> 24.2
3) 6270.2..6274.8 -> 24.5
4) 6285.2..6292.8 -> 24.6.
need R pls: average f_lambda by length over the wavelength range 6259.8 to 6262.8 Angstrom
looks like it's 23.1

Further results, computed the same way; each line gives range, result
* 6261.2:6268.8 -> 23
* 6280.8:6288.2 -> 24.6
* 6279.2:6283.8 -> 24.3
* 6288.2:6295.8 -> 24.8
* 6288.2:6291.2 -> 24.4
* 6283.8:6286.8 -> 24.6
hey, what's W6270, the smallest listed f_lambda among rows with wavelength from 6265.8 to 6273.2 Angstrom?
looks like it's 22.9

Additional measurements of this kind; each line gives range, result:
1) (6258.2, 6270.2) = 22.8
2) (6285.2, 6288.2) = 24.5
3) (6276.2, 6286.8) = 23.7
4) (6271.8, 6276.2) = 24.1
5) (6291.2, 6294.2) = 24.9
